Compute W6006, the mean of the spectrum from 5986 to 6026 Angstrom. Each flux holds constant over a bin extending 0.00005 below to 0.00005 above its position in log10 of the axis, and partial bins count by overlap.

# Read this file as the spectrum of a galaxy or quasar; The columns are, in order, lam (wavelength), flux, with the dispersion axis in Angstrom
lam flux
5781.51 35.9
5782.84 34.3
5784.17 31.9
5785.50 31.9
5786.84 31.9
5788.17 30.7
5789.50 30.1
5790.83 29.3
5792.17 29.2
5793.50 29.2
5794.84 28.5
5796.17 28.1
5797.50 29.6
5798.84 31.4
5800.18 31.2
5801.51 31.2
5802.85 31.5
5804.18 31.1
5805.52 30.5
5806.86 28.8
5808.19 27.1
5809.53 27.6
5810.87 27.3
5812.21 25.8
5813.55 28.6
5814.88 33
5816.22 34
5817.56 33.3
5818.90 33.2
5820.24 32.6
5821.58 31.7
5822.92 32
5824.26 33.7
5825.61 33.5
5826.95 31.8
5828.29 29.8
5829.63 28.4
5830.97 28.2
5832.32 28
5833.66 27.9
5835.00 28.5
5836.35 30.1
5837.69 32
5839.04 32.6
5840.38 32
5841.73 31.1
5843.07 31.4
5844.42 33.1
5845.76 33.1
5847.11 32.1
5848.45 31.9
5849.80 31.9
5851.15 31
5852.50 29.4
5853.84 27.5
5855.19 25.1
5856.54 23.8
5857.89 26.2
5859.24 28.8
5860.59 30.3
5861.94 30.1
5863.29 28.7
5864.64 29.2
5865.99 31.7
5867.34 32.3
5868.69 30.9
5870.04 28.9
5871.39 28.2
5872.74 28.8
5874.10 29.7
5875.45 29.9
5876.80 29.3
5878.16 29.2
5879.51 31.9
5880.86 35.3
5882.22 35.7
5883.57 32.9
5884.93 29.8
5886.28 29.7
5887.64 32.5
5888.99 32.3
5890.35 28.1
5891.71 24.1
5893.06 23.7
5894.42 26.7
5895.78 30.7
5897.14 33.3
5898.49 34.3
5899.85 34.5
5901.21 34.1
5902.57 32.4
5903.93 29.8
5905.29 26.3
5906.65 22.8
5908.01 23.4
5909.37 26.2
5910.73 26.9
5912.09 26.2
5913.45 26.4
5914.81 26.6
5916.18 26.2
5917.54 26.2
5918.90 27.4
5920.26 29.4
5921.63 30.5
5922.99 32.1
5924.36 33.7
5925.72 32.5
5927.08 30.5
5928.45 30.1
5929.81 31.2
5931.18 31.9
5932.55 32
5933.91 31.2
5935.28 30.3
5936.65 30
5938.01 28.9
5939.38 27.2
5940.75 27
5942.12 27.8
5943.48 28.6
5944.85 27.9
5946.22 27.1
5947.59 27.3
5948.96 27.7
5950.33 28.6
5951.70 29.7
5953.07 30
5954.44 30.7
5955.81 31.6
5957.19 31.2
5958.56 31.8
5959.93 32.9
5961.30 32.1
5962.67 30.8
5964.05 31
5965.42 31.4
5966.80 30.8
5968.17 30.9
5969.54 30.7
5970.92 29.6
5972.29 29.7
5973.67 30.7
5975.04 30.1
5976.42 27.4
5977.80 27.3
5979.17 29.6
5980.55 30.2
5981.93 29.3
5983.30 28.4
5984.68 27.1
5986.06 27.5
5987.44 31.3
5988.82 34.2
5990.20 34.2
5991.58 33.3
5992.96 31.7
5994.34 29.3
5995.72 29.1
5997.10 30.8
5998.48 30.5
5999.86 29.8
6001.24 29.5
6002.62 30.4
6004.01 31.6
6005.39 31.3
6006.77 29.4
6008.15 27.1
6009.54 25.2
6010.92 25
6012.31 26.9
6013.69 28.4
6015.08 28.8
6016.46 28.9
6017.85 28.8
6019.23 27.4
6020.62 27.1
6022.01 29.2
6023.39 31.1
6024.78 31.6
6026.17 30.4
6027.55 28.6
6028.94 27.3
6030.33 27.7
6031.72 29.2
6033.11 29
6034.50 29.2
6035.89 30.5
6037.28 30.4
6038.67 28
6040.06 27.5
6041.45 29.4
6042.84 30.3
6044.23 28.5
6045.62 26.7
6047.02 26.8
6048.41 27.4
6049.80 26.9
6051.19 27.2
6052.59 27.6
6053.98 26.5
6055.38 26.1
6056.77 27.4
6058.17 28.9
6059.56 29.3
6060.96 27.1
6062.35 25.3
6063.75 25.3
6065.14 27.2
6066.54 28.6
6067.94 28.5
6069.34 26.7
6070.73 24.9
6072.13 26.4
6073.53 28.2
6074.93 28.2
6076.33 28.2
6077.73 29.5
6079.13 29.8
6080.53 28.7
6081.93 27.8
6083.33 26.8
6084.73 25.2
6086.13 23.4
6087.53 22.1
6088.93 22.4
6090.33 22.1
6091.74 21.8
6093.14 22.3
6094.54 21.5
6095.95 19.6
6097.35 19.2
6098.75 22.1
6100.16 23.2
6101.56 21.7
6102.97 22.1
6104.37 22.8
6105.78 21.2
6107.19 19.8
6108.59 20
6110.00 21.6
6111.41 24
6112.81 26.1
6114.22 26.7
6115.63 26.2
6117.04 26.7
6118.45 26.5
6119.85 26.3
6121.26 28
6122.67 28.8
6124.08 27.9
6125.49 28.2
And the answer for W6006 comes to 29.7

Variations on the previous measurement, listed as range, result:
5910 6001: 29.8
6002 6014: 28.3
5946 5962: 30.2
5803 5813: 28.5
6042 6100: 26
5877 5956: 29.5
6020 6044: 29.2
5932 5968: 29.8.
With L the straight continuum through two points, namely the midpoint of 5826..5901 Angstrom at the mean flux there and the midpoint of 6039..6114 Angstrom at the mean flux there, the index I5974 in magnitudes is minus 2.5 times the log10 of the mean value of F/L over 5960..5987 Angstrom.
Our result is -0.08 mag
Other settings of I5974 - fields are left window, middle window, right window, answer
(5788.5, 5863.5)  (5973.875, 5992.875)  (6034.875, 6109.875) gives -0.104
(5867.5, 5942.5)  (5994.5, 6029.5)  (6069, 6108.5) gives -0.101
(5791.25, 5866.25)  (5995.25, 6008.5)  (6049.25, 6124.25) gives -0.120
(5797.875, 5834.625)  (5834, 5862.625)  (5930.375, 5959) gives 0.005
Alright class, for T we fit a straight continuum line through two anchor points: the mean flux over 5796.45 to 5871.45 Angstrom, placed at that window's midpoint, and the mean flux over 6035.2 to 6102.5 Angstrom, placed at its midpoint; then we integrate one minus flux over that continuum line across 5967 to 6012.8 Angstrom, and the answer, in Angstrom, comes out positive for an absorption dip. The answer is -3.5 Angstrom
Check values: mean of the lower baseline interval 30.3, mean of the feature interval 29.7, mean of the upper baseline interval 26.2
